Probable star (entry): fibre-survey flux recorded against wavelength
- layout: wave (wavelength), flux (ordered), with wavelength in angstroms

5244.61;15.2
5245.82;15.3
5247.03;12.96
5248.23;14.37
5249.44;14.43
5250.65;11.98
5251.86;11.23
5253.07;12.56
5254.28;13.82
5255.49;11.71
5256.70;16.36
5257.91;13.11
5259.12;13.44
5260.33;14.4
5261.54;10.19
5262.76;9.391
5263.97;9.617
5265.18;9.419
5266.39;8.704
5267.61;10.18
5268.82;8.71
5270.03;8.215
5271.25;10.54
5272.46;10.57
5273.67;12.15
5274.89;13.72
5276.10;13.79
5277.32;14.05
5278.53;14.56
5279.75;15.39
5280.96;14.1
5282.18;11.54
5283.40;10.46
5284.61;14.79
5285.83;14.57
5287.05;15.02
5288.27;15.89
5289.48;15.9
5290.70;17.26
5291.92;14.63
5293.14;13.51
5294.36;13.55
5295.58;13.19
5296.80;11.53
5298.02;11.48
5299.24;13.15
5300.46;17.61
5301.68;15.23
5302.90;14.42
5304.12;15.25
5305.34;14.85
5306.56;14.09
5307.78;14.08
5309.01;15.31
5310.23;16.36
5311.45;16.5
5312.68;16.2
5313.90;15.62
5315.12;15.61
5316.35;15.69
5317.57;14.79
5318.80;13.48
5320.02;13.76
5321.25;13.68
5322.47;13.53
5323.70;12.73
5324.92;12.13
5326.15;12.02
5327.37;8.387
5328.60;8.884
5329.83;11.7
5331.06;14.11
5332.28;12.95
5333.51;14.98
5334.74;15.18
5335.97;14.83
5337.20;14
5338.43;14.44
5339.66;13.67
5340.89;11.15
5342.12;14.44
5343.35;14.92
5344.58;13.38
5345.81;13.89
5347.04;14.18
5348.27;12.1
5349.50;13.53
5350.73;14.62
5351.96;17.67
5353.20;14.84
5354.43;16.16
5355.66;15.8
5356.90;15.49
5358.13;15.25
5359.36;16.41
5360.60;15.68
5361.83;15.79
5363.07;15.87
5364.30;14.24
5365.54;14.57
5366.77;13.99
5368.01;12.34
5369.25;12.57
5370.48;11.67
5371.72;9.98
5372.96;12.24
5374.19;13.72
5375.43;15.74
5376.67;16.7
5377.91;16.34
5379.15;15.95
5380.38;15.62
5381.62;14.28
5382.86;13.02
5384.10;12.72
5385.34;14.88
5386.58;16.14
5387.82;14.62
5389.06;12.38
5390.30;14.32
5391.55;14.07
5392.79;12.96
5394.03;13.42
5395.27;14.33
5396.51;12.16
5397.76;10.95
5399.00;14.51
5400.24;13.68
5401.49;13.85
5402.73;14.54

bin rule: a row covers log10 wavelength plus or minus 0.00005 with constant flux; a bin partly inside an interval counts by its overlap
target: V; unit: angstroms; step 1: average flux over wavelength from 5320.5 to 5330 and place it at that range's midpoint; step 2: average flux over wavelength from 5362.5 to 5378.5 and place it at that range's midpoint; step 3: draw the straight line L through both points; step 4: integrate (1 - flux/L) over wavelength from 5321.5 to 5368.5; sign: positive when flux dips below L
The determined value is -4.9 angstroms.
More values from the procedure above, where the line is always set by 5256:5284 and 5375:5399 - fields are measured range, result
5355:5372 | -0.7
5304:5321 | -3.2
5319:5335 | 0.5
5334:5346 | -0.7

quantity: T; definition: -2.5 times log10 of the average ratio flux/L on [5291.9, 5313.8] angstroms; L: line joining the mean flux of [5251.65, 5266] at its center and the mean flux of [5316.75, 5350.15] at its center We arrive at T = -0.140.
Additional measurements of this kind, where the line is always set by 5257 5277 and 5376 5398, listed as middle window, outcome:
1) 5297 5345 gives -0.12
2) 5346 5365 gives -0.13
